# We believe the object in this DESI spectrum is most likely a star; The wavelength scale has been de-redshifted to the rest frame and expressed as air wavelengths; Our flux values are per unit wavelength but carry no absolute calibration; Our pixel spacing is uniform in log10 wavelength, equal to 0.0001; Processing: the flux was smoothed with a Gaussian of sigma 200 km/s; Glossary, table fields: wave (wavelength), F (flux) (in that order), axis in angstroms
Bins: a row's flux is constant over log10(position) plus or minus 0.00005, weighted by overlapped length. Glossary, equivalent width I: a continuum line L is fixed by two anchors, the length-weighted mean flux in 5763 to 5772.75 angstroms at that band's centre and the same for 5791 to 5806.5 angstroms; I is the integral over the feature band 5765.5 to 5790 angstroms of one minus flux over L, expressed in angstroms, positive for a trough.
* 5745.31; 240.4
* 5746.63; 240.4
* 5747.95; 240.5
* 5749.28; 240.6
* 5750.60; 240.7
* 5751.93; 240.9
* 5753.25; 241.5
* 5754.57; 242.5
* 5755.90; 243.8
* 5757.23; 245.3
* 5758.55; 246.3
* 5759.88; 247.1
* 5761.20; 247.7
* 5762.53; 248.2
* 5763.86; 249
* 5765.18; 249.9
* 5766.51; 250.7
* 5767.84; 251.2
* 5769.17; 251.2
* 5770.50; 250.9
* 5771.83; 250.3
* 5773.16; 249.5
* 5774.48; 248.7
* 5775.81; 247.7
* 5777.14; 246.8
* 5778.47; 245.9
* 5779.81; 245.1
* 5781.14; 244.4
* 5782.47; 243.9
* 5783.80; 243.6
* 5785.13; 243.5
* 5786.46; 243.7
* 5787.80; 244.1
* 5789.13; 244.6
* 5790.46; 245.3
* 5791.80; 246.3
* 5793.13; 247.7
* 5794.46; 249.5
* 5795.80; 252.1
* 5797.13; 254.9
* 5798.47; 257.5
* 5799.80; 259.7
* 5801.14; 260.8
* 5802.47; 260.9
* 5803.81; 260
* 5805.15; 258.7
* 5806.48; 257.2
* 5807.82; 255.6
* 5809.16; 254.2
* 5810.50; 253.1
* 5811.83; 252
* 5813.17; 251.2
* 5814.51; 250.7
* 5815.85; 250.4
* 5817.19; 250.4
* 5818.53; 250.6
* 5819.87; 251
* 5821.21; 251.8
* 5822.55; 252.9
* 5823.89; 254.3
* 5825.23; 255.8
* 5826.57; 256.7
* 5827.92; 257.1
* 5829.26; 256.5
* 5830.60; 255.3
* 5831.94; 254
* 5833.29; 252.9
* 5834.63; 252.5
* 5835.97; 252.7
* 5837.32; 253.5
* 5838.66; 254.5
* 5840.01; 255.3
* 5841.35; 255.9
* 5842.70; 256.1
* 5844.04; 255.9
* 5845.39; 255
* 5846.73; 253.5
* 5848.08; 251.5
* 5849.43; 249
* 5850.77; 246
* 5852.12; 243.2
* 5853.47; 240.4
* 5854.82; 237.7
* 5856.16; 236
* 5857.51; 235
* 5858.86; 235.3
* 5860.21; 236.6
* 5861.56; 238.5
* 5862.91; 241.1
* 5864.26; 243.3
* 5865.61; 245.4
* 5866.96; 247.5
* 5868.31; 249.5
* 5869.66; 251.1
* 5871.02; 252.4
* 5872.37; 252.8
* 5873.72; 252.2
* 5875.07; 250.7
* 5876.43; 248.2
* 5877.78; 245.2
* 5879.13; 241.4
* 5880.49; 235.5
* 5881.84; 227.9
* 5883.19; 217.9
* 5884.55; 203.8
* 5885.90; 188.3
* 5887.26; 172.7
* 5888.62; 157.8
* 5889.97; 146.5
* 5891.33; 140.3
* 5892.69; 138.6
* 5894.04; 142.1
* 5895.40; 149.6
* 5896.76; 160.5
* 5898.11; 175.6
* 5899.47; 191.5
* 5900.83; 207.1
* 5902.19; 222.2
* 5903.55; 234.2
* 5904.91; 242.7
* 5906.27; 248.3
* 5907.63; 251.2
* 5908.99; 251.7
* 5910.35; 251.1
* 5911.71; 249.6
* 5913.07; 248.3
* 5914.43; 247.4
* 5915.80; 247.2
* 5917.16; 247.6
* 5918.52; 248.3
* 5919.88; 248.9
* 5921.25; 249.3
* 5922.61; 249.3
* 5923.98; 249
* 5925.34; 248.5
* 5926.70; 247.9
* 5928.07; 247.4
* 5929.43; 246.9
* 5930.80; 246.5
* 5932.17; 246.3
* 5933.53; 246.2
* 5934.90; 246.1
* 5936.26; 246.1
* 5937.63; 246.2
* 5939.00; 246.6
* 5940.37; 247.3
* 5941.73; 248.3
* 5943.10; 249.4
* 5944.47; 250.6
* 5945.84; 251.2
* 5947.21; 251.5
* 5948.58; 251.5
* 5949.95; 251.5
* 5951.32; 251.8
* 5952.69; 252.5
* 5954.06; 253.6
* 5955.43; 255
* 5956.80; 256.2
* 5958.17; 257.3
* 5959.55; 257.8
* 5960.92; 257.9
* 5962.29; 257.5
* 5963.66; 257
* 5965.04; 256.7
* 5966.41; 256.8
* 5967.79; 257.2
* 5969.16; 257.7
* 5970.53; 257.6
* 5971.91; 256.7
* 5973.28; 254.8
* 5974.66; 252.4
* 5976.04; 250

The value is 0.5 angstroms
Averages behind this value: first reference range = 250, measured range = 247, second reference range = 255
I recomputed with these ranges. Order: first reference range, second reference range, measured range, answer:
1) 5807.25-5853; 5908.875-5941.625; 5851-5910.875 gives 7.22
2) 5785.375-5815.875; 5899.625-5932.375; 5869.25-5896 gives 4.46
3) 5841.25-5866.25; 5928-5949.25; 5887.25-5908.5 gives 5.10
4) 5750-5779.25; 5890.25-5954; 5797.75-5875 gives -3.40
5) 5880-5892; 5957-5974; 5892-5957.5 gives -4.37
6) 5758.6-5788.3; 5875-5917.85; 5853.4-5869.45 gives -1.39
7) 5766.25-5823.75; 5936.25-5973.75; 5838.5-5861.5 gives 0.48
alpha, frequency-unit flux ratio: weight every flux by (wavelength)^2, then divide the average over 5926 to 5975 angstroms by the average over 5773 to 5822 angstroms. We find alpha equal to 1.06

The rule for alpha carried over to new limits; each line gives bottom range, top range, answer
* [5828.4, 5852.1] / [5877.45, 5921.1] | 0.85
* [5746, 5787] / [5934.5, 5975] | 1.10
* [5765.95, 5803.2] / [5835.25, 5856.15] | 1.03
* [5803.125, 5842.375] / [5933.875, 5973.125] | 1.04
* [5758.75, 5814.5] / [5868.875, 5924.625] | 0.91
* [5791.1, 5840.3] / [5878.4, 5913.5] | 0.82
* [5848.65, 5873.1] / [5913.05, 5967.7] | 1.06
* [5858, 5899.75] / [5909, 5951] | 1.19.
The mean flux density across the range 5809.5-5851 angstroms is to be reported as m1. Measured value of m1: 253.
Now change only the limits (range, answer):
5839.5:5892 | 233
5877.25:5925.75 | 216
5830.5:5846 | 254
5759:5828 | 251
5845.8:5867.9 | 243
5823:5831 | 256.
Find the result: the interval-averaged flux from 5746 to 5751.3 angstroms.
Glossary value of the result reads 240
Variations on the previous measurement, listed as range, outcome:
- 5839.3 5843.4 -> 256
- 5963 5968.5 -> 257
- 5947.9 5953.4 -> 252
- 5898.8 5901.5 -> 199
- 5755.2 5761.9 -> 246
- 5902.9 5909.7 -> 246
